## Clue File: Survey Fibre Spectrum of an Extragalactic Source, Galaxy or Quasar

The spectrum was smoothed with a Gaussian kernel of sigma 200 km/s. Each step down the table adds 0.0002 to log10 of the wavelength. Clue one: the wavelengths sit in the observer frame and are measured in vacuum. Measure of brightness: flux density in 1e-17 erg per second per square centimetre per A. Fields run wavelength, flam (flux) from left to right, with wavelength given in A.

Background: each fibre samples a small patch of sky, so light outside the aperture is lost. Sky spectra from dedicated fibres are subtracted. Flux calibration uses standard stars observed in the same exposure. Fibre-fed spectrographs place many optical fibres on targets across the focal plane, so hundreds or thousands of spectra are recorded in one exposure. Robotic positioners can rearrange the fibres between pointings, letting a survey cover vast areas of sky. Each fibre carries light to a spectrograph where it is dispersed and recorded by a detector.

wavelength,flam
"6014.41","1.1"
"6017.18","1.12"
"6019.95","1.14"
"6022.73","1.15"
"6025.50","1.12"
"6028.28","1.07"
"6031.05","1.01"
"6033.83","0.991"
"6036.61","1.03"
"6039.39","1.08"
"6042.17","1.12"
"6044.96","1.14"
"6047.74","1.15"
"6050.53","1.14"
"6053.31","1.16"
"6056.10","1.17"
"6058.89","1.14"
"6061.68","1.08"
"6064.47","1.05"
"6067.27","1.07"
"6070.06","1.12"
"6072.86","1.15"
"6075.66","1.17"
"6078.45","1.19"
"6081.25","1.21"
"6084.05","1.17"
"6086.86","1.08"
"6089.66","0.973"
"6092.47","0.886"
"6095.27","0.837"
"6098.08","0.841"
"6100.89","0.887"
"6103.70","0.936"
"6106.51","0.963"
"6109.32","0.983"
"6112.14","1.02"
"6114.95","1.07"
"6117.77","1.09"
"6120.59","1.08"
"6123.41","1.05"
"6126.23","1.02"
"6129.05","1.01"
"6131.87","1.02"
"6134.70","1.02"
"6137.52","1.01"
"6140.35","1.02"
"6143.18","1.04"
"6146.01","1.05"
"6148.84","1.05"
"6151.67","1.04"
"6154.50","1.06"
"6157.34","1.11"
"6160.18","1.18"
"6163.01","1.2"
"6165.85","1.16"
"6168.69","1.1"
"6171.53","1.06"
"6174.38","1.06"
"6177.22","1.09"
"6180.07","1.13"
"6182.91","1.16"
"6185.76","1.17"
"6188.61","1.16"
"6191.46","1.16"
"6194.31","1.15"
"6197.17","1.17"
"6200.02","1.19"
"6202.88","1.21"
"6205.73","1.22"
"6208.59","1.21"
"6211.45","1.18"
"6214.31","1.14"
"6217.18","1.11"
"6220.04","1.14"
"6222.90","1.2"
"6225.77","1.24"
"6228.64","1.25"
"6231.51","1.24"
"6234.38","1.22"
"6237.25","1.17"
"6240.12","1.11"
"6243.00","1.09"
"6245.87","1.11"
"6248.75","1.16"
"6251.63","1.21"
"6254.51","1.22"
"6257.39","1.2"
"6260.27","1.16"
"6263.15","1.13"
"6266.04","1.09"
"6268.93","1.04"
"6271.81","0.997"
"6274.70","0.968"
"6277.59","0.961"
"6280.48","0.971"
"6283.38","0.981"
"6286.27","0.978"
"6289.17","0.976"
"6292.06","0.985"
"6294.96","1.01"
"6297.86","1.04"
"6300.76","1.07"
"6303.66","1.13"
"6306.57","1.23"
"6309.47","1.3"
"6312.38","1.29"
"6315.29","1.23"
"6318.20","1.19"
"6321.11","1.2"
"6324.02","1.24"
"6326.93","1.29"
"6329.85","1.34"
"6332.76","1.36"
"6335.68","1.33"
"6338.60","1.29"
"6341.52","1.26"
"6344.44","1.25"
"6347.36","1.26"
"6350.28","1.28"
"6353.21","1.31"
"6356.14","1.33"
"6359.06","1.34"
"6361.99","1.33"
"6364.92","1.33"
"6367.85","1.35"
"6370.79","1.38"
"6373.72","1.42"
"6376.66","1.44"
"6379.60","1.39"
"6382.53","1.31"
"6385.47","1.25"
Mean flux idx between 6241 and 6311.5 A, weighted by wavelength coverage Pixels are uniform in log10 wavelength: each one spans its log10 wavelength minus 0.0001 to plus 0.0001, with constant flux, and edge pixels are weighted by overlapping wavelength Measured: 1.09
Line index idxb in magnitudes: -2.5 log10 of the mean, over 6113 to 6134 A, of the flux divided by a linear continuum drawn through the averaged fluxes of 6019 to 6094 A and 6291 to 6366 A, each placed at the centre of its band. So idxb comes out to 0.09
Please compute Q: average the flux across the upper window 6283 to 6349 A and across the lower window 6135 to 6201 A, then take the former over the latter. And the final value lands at 1.07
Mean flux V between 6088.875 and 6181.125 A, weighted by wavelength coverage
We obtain 1.03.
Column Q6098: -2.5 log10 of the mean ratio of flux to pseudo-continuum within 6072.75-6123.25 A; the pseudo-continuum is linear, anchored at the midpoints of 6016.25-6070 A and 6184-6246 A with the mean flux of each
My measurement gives 0.10 mag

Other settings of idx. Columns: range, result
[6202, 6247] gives 1.18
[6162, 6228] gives 1.16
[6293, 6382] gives 1.27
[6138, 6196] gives 1.11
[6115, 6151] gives 1.04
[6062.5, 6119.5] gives 1.04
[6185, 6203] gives 1.17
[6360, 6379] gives 1.37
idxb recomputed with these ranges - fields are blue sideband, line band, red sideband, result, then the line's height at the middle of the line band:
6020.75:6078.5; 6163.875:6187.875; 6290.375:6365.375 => 0.05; 1.17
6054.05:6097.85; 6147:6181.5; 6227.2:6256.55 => 0.03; 1.13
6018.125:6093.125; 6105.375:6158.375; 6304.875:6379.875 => 0.12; 1.16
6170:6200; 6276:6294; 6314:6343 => 0.25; 1.23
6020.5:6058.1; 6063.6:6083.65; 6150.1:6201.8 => -0.03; 1.11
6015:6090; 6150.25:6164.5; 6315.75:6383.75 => 0.06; 1.18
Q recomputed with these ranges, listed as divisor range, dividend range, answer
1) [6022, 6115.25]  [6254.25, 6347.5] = 1.08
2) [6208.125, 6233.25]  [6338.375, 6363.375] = 1.09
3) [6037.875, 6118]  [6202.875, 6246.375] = 1.11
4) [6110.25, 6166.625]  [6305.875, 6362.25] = 1.21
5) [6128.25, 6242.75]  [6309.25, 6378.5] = 1.16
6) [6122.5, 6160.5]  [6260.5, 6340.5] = 1.09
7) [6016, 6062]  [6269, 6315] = 0.96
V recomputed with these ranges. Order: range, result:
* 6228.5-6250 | 1.16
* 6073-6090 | 1.14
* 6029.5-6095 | 1.09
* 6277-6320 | 1.09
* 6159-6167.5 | 1.18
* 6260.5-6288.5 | 1.02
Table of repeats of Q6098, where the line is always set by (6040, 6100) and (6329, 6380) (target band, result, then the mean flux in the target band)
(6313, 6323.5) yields 0.07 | 1.22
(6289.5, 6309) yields 0.18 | 1.08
